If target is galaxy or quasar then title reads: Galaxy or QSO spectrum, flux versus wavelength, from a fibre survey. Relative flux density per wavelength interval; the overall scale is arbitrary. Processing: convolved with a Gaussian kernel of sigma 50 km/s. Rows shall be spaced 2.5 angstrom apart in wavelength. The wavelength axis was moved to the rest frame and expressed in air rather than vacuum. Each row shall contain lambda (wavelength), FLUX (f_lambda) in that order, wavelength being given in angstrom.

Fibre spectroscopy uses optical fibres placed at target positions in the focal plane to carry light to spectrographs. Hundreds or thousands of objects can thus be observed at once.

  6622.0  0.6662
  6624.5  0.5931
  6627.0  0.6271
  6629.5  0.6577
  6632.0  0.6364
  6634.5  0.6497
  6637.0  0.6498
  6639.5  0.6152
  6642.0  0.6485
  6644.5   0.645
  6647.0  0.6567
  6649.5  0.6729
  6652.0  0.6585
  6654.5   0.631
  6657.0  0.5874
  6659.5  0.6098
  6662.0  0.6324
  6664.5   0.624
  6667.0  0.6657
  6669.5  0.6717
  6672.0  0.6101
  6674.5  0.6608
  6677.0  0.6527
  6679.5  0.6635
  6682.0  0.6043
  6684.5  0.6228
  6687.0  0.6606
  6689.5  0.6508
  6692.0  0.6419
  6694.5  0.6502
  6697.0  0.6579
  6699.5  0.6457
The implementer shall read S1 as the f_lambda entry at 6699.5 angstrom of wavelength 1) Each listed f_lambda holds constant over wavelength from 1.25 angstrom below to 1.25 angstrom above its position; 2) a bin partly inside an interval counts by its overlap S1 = 0.6457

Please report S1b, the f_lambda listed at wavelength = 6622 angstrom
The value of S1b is 0.6662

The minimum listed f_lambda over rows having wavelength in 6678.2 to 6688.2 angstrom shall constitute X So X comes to 0.6043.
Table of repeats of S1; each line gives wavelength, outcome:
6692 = 0.6419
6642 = 0.6485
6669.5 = 0.6717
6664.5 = 0.624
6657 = 0.5874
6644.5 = 0.645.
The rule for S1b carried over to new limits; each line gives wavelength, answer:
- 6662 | 0.6324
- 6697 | 0.6579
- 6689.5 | 0.6508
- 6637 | 0.6498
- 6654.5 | 0.631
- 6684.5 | 0.6228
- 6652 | 0.6585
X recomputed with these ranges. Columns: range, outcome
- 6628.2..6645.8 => 0.6152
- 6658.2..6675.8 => 0.6098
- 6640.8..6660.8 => 0.5874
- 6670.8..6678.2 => 0.6101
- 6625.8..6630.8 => 0.6271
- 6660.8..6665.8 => 0.624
